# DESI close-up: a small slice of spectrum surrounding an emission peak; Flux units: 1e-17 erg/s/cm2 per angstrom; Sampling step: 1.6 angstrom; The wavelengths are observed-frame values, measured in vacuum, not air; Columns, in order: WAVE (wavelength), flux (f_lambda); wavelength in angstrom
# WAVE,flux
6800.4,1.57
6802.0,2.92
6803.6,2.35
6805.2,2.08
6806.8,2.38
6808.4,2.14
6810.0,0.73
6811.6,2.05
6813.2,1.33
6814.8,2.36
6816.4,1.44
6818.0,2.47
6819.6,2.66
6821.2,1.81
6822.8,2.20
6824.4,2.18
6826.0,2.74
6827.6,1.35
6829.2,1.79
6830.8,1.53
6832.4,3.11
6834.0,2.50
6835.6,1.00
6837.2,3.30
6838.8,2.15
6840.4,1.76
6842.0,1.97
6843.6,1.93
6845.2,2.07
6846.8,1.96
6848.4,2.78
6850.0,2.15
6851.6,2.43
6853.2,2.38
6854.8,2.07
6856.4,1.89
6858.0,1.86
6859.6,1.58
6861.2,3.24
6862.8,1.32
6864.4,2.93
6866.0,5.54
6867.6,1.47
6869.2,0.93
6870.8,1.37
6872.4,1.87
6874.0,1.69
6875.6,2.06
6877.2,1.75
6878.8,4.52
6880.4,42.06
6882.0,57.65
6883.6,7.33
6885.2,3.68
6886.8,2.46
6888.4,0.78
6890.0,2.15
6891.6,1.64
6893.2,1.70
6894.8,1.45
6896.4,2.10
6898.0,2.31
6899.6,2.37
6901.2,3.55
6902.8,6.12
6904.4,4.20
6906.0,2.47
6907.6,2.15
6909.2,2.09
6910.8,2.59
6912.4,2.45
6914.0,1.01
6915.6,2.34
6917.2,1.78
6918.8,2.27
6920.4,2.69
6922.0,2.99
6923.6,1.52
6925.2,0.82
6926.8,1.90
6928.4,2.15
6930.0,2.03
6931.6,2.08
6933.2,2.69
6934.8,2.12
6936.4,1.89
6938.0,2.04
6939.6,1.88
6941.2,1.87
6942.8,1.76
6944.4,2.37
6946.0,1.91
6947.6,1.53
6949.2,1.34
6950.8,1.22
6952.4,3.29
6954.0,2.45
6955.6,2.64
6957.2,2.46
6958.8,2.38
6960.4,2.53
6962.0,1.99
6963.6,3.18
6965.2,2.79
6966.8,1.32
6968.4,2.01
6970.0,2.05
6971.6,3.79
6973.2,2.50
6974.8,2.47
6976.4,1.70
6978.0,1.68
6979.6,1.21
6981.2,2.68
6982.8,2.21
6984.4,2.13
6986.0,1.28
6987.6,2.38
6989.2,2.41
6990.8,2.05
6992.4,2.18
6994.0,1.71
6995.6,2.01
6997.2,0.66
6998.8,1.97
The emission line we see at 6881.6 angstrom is H-alpha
